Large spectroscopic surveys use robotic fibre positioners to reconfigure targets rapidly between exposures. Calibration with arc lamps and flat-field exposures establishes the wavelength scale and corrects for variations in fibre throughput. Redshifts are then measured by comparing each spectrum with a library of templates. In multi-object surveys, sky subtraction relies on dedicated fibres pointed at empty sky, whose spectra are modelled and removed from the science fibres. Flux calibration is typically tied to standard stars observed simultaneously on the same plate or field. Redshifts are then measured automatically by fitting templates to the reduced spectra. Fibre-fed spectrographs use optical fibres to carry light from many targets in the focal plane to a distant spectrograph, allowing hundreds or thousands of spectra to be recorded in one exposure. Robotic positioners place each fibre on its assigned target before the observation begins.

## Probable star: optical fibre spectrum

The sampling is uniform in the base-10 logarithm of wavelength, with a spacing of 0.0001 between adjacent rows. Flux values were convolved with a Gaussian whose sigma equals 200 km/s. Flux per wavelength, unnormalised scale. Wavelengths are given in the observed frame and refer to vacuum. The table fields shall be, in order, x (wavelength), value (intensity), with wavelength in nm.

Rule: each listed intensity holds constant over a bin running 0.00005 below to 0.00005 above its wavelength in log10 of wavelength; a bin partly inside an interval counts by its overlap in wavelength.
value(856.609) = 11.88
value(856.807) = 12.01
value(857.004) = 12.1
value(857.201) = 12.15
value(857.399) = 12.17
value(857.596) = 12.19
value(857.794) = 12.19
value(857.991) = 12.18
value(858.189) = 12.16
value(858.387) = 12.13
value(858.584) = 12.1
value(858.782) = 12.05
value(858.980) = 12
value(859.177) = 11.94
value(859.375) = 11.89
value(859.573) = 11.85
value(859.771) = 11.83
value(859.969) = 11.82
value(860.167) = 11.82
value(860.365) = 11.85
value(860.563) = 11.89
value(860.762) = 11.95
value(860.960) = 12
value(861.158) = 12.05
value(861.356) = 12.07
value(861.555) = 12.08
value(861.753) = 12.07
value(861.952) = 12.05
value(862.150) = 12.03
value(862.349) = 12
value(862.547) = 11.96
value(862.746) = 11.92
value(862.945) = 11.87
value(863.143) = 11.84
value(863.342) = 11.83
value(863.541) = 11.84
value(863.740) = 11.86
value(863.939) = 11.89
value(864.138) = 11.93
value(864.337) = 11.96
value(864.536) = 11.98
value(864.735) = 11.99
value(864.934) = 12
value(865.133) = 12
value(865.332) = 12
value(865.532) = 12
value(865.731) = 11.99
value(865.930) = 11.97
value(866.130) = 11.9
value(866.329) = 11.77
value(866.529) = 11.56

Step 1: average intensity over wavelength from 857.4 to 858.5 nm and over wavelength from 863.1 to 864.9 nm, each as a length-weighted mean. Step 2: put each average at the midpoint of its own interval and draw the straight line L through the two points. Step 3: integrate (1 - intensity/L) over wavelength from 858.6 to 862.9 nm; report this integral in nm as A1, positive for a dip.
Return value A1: 0.03 nm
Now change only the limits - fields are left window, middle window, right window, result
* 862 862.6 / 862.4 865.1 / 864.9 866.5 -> 0.01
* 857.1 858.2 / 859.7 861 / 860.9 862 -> 0.02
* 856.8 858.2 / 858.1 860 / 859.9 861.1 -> 0.01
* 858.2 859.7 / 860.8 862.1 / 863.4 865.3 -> -0.01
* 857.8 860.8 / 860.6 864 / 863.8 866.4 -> 0.00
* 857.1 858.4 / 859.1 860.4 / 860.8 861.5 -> 0.03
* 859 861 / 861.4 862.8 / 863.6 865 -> -0.01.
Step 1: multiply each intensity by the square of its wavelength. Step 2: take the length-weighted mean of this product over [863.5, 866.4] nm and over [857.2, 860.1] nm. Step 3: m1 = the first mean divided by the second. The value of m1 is 1.01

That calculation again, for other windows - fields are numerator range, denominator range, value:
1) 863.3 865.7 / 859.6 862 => 1.01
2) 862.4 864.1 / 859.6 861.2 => 1.01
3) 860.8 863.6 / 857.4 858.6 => 0.99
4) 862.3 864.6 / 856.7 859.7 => 1.00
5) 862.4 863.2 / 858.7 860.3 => 1.01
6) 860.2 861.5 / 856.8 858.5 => 0.99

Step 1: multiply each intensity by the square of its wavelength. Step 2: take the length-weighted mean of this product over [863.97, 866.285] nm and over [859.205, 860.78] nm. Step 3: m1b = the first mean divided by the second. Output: 1.0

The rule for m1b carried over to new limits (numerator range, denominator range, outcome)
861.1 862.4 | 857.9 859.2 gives 1.00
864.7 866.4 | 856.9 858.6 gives 1.00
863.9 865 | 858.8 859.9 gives 1.02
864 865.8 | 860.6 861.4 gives 1.01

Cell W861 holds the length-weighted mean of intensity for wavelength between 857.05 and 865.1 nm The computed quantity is 12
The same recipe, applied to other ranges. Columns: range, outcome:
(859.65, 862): 12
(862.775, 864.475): 11.9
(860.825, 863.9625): 12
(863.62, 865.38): 12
